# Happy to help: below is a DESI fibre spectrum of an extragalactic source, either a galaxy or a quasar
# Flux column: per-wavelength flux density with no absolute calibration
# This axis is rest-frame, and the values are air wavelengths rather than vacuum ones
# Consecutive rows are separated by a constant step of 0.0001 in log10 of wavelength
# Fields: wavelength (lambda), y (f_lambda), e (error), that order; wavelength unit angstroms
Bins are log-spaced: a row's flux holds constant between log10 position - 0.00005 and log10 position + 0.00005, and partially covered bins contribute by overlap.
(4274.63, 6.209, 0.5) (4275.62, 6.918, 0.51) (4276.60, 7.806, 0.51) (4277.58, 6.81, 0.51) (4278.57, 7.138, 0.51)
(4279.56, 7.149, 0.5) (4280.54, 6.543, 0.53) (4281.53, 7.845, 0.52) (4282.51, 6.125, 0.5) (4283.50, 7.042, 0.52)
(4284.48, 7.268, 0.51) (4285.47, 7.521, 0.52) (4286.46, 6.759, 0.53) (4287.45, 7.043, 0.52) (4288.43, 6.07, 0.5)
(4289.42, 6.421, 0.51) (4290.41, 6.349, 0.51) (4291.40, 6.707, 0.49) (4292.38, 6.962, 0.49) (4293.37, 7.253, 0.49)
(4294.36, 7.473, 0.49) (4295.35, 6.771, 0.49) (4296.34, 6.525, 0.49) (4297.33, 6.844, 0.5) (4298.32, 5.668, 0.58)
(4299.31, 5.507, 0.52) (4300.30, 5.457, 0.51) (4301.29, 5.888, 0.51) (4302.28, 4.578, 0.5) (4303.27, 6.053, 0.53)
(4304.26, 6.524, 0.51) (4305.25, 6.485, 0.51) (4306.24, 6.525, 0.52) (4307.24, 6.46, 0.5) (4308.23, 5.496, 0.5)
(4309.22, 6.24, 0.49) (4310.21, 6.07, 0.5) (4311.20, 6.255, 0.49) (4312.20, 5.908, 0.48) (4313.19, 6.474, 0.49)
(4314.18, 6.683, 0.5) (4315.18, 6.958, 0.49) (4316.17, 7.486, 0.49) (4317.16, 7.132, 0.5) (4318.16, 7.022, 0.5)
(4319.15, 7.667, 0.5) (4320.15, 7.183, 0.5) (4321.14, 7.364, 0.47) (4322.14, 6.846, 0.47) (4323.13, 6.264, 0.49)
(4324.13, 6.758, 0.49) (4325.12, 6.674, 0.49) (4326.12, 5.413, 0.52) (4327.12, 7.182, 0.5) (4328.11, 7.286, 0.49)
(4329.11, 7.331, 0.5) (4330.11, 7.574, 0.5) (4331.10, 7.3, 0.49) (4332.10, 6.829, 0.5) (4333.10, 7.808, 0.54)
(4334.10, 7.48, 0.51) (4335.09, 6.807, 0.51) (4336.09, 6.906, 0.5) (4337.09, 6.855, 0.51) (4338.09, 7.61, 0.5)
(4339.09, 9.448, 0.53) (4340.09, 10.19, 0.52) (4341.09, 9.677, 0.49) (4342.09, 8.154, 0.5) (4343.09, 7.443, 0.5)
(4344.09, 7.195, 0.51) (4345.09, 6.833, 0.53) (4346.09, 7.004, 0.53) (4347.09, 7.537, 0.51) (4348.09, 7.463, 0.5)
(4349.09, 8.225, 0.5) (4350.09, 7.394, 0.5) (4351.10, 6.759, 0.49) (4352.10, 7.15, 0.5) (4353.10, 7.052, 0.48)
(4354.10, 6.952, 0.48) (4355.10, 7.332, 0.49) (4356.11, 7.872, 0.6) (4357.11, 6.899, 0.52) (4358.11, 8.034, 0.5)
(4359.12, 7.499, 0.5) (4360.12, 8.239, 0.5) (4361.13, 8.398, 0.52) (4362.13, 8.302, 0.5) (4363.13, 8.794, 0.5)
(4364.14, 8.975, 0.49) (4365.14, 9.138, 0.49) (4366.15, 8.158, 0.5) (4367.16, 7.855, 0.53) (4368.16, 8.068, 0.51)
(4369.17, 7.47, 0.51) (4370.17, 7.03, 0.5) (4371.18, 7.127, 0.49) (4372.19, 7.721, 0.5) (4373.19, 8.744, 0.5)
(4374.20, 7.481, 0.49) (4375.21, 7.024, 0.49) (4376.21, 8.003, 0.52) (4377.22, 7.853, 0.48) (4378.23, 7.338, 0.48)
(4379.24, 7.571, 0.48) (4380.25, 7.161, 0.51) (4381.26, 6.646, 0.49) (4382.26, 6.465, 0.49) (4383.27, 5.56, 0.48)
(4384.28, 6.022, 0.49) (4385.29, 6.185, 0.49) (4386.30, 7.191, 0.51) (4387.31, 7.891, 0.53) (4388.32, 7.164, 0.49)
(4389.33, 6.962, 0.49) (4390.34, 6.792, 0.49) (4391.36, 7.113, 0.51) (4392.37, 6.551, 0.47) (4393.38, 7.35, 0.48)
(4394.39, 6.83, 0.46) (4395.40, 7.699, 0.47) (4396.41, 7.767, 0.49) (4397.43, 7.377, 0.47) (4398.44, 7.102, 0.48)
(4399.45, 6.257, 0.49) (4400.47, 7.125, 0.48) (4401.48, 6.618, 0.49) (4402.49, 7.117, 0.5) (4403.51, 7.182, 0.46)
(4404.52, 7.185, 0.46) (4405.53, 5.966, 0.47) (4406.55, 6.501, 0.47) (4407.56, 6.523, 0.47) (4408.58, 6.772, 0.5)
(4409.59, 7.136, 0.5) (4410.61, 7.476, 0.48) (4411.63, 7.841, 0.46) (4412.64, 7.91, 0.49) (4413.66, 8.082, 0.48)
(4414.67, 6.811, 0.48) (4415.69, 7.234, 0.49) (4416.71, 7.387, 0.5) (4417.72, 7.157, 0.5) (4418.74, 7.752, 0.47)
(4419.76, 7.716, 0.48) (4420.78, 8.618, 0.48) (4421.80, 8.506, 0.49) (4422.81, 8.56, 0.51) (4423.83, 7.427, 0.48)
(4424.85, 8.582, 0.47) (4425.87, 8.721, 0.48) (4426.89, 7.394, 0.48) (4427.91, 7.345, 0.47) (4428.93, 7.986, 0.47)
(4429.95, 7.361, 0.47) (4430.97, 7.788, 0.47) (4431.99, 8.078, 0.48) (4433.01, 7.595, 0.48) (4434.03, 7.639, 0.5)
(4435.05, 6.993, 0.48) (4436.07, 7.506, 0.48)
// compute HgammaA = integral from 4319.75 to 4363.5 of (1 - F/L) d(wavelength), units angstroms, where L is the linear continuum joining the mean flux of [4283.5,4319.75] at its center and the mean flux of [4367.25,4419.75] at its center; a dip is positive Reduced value -4.3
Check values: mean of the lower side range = 6.52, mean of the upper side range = 7.17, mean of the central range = 7.48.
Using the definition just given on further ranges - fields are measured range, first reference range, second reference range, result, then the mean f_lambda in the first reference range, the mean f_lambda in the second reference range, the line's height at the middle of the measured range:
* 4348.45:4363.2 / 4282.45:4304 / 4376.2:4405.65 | -1.8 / 6.47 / 7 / 6.81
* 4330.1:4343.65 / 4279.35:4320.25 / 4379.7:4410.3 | -2.4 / 6.57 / 6.88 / 6.69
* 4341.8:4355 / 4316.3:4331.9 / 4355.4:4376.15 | 0.4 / 7.01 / 7.94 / 7.55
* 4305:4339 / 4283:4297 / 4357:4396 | 1.1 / 6.87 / 7.48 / 7.09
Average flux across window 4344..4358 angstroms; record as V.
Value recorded 7.29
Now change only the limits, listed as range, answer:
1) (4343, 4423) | 7.39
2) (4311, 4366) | 7.45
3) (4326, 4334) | 7.19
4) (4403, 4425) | 7.45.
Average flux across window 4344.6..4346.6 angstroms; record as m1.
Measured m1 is 6.93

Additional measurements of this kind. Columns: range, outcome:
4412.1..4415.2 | 7.61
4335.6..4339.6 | 7.7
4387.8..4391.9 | 7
